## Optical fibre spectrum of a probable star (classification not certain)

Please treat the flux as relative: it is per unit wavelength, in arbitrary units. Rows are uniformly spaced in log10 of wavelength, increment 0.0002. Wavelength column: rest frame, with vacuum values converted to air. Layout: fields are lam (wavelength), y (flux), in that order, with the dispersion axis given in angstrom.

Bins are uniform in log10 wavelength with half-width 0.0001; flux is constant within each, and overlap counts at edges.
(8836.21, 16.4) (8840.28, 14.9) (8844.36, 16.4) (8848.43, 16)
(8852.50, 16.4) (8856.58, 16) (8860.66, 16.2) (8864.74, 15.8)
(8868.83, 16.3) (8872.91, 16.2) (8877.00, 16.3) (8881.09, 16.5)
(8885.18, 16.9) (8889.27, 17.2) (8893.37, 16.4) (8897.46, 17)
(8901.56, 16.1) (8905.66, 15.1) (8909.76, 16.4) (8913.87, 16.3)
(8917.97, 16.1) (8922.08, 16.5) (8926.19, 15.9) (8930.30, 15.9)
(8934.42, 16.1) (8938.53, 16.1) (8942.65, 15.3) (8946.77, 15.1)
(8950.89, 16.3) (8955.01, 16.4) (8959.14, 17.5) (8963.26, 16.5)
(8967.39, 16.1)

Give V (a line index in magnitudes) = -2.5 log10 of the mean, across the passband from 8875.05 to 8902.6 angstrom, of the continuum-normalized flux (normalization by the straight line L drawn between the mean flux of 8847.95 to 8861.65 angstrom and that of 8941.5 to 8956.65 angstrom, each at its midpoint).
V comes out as -0.04 mag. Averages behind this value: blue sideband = 16.2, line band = 16.7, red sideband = 15.8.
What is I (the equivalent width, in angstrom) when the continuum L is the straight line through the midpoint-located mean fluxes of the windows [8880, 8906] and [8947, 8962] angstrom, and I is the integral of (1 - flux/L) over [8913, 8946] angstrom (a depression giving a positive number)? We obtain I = 1.1 angstrom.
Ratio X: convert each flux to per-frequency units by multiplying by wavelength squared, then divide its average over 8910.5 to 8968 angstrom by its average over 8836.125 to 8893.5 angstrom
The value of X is 1.01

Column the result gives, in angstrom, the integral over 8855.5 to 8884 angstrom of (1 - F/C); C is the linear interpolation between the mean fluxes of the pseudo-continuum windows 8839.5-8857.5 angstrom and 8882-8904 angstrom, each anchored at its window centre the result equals 0.2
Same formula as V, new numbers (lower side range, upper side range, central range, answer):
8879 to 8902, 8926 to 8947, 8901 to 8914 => 0.03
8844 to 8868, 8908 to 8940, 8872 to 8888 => -0.03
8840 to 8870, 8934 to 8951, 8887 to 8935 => -0.03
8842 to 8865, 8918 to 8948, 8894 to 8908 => -0.01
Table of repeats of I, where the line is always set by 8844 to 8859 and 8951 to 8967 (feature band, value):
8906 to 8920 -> 0.29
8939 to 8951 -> 0.79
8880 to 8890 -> -0.32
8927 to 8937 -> 0.34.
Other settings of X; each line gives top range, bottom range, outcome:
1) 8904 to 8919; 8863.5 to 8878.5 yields 1.00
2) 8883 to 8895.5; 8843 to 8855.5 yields 1.05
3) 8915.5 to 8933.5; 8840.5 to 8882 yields 1.01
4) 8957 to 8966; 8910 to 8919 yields 1.05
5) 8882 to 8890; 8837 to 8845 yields 1.10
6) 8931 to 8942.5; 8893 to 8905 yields 0.98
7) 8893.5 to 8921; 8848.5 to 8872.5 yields 1.01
